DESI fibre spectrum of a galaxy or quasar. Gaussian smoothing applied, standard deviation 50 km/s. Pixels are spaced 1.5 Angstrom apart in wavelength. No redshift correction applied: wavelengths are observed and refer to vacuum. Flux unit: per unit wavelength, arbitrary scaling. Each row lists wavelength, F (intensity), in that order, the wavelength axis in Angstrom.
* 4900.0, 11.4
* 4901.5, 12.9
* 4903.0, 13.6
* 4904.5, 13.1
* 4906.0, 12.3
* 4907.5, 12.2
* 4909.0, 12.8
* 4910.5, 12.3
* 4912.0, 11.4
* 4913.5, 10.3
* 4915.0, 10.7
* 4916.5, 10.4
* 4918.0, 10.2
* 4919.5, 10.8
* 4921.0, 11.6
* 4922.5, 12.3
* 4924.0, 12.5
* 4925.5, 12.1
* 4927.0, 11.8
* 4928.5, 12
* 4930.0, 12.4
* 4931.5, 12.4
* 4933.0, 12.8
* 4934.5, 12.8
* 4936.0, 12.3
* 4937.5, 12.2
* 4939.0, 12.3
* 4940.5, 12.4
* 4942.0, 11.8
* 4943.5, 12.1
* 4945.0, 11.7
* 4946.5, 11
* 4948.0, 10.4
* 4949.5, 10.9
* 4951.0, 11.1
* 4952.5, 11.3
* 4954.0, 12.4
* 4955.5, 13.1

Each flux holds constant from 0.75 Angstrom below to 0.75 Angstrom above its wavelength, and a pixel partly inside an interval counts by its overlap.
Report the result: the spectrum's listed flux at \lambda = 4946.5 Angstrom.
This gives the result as 11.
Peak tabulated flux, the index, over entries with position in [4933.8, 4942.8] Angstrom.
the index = 12.8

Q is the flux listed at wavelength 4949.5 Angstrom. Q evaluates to 10.9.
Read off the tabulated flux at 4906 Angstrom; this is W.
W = 12.3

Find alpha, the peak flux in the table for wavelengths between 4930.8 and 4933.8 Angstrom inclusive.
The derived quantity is 12.8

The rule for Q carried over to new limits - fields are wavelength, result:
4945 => 11.7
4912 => 11.4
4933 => 12.8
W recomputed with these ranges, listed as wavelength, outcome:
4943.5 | 12.1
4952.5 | 11.3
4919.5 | 10.8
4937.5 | 12.2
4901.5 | 12.9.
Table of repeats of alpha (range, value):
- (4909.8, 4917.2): 12.3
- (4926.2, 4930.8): 12.4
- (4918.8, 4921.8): 11.6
